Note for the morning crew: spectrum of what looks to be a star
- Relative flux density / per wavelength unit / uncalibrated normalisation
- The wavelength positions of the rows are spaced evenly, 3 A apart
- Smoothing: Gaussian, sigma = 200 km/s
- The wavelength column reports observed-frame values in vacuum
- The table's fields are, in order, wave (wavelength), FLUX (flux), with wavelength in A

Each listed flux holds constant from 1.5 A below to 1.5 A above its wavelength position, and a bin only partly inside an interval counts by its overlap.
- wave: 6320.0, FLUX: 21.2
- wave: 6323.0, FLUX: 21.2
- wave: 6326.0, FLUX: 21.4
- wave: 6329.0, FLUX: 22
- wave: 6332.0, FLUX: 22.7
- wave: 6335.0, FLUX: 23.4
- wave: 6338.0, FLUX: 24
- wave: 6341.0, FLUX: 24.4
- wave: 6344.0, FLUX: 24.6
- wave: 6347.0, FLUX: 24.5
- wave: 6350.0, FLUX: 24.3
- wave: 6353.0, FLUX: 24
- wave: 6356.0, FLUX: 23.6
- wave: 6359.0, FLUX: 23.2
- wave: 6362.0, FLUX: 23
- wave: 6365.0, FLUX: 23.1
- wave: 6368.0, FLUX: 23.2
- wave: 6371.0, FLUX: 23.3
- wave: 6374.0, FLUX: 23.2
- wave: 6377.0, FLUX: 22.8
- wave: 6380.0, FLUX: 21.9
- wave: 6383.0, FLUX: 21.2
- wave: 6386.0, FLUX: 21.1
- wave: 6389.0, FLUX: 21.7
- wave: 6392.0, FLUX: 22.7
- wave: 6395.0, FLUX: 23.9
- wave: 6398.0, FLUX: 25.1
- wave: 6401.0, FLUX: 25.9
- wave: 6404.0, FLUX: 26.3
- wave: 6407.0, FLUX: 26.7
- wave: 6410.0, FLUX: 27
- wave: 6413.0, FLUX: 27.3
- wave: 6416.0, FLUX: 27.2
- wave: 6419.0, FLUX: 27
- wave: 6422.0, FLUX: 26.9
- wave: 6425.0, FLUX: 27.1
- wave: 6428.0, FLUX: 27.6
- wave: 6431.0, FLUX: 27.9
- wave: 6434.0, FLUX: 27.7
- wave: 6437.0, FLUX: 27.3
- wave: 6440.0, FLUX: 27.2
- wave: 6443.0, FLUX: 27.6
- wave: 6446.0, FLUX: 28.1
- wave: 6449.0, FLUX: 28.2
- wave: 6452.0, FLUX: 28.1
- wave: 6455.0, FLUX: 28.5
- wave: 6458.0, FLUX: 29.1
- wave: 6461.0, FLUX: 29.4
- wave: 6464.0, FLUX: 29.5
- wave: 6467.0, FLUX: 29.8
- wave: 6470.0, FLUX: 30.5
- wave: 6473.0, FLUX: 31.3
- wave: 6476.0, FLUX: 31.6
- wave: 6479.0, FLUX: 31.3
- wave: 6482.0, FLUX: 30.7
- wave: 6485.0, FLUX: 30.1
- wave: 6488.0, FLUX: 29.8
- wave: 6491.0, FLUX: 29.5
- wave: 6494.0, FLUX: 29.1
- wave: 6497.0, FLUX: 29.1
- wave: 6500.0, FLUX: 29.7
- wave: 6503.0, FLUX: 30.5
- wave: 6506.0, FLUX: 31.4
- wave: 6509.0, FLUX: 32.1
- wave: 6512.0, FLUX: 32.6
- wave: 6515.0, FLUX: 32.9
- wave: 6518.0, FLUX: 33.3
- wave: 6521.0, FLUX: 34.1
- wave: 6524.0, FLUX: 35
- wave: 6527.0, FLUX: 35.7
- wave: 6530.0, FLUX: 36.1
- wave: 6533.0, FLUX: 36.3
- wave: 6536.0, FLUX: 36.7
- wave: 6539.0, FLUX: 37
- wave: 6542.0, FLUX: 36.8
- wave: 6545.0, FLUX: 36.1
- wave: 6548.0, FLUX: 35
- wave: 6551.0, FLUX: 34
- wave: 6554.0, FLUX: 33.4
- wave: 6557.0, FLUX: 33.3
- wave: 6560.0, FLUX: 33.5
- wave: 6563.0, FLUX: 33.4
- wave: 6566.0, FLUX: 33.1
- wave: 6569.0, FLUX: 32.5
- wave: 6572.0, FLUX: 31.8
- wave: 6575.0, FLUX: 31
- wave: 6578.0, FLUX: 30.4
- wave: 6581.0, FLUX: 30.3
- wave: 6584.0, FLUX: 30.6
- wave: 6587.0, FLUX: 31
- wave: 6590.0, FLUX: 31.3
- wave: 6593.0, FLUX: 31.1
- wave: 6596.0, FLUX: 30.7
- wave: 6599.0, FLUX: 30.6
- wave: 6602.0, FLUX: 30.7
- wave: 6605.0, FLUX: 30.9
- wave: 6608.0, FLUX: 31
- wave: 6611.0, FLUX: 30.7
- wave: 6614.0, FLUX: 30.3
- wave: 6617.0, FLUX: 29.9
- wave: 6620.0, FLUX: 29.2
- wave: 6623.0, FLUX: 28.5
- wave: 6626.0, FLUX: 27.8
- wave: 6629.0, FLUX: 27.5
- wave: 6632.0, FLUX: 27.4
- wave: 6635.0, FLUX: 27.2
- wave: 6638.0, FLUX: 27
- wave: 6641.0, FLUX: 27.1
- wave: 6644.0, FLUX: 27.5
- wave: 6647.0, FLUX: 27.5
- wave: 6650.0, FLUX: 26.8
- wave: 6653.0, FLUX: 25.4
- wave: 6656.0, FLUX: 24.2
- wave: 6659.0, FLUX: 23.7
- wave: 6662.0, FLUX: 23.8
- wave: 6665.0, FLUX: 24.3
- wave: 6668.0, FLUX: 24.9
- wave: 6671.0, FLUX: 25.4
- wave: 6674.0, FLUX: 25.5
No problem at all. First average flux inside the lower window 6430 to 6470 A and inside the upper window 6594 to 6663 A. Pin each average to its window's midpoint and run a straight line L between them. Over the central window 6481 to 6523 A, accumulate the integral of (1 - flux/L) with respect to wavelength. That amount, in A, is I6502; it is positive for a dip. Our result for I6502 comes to -4.1 A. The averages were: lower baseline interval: 28.4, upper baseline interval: 28.1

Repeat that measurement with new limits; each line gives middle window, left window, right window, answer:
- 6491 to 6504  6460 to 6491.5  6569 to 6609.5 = 0.4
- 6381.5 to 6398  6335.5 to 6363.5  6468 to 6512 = 2.2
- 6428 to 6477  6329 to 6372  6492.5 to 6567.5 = 0.8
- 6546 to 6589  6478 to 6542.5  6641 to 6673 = -3.7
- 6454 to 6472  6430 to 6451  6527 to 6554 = 0.0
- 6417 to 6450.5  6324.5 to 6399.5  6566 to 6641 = -3.1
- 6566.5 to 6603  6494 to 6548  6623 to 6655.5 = -1.1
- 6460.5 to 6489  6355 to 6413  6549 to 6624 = -3.5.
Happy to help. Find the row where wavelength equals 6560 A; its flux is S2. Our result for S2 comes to 33.5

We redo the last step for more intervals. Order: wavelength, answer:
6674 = 25.5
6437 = 27.3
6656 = 24.2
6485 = 30.1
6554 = 33.4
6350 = 24.3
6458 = 29.1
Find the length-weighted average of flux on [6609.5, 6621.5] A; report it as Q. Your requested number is 30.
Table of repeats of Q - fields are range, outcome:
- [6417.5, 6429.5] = 27.2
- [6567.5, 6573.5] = 32.1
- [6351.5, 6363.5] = 23.4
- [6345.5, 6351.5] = 24.4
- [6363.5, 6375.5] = 23.2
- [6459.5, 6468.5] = 29.6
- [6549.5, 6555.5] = 33.7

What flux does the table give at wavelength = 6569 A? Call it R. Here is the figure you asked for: 32.5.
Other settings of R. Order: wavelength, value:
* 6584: 30.6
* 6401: 25.9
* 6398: 25.1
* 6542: 36.8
